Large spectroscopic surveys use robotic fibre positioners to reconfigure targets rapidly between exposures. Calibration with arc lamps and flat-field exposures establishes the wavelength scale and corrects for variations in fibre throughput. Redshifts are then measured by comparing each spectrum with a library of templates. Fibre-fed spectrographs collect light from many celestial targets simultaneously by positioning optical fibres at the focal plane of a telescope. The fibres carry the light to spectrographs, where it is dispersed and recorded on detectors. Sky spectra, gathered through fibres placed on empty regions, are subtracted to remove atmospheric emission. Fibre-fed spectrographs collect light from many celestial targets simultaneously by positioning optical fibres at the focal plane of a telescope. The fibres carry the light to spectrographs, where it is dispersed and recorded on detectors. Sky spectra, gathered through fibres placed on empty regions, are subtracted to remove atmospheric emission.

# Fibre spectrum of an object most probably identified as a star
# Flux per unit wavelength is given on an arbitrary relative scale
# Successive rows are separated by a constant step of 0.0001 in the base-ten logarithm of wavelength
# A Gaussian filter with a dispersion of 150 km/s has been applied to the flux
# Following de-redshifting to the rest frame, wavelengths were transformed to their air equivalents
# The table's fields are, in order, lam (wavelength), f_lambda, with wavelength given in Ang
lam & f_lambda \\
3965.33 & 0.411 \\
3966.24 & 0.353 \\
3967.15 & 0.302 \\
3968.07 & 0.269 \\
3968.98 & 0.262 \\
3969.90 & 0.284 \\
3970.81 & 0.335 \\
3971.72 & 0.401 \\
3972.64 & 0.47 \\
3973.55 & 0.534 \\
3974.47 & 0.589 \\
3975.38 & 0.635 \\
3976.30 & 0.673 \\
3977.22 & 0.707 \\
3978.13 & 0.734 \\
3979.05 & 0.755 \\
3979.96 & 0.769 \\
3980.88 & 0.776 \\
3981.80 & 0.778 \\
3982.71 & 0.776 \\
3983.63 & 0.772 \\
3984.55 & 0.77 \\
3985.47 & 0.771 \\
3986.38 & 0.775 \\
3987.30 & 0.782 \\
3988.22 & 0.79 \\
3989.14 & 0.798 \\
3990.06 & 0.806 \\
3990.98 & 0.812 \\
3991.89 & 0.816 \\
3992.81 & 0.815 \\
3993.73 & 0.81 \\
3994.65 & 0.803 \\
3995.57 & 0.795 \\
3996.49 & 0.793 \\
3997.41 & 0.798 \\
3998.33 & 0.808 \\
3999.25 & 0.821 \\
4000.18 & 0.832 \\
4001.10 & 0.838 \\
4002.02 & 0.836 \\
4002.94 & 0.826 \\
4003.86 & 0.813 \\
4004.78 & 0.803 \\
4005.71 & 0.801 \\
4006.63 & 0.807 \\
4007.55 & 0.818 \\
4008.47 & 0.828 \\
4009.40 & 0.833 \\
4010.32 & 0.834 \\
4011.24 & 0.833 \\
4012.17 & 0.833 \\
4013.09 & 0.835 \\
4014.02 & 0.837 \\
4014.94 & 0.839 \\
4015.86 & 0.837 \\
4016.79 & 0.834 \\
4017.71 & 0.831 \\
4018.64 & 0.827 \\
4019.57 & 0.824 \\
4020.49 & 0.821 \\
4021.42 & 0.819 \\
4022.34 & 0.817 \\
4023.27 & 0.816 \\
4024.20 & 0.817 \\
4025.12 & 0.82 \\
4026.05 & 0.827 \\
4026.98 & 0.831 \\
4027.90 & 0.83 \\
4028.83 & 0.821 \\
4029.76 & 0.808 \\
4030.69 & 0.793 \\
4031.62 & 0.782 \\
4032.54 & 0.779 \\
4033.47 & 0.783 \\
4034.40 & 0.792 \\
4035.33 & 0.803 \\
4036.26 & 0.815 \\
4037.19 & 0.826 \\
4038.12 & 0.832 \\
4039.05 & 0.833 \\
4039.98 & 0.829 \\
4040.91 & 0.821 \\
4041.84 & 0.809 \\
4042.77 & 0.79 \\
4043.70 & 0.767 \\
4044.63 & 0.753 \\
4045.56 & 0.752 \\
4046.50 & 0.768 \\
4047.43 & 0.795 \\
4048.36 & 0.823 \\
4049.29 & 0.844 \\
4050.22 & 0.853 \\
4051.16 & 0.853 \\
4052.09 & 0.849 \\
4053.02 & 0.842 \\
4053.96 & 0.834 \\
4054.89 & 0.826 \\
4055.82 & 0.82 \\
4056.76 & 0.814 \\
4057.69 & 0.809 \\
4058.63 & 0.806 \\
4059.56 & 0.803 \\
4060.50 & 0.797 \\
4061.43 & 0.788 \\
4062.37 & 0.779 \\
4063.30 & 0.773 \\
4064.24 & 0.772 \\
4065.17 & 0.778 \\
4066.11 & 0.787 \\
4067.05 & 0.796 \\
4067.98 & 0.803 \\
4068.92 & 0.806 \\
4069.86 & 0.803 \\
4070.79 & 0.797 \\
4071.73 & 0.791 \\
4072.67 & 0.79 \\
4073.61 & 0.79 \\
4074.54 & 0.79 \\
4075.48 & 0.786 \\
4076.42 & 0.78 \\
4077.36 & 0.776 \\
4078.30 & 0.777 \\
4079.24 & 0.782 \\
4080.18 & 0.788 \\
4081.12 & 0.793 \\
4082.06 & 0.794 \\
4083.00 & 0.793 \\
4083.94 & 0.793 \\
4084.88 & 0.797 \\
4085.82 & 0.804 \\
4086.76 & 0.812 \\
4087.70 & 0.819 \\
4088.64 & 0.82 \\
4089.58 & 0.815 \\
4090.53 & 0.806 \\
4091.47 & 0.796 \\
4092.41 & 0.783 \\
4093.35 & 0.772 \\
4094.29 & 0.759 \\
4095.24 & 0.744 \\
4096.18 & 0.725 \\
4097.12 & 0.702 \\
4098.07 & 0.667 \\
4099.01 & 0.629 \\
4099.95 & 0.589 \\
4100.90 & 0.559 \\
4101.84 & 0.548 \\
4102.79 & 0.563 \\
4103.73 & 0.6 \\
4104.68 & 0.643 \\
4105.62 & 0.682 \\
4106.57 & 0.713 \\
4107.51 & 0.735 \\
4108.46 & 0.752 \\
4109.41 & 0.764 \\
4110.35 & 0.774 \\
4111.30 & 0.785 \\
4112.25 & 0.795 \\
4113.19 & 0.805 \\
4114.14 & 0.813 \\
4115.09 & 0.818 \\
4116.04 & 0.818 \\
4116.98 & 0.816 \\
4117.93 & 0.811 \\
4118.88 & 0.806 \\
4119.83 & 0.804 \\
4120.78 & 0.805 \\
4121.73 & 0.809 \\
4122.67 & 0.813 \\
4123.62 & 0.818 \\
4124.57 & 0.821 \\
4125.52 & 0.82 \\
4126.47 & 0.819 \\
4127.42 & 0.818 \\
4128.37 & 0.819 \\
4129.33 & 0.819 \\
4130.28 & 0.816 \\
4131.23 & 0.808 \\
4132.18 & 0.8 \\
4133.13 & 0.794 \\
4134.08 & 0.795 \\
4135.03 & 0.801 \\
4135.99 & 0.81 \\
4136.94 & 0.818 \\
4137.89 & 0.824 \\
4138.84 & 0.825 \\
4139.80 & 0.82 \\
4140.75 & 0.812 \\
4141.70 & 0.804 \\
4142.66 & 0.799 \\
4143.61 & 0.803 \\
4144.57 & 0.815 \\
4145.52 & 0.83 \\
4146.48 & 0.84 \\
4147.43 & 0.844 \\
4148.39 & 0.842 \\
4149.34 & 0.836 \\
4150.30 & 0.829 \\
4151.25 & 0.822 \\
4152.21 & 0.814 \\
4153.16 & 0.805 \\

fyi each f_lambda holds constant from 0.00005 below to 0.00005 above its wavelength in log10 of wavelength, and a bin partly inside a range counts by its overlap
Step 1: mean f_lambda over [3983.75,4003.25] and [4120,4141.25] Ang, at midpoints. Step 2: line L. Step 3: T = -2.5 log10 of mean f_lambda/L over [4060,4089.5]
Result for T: 0.02 mag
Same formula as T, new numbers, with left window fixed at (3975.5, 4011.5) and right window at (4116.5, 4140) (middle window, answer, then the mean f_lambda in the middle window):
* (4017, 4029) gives -0.03 mag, 0.824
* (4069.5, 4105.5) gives 0.08 mag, 0.746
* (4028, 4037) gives 0.00 mag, 0.799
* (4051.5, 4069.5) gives 0.00 mag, 0.805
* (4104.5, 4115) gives 0.07 mag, 0.756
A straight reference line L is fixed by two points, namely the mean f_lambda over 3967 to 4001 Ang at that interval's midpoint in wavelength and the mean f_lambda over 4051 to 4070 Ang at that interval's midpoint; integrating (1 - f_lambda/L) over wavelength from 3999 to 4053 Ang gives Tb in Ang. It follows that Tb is -4.7 Ang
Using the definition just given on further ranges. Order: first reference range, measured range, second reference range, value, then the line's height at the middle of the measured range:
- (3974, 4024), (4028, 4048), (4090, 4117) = -0.8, 0.768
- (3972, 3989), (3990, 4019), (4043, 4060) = -2.9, 0.746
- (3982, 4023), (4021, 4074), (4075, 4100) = -1.1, 0.79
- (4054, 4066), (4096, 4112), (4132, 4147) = 2.6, 0.806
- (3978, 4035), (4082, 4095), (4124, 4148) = 0.3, 0.812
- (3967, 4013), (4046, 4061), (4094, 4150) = -1.5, 0.746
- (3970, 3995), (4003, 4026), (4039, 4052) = -2.0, 0.758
